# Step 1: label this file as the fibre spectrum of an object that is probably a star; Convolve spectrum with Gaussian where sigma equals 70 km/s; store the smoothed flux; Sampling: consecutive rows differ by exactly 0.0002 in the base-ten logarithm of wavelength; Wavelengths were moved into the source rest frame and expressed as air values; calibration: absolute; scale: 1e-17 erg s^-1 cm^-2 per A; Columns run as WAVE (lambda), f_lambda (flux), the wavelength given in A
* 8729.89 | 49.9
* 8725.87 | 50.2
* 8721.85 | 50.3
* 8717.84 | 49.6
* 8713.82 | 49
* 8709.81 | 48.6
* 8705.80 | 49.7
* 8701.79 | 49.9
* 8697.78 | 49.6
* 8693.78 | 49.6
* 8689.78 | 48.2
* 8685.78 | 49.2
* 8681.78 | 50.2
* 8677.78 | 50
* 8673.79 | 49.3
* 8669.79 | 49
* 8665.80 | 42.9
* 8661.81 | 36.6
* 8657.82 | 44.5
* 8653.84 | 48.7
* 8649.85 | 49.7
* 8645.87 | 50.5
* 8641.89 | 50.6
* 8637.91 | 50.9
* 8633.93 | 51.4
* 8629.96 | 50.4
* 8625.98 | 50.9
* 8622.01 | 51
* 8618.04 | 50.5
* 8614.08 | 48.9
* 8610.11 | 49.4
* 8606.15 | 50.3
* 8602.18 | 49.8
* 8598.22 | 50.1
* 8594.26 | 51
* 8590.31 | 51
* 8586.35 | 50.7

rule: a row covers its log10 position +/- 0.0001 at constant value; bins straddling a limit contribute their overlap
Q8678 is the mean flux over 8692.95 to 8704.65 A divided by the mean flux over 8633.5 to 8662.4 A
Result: 1.03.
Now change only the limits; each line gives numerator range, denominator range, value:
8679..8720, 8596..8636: 0.98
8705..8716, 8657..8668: 1.19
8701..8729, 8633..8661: 1.02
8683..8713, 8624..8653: 0.98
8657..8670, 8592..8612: 0.84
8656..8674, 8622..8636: 0.86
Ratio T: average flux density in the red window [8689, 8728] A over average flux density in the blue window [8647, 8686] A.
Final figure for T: 1.05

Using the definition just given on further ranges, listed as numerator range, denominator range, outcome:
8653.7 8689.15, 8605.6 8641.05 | 0.93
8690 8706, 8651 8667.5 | 1.14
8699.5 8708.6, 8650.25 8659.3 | 1.05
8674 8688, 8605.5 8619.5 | 1.00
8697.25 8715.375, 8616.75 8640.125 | 0.97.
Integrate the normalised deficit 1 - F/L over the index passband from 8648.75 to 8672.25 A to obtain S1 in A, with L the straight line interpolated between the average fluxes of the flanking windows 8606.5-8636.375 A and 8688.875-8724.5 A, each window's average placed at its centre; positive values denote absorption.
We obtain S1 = 2.3 A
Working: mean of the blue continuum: 50.4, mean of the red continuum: 49.4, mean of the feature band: 45.1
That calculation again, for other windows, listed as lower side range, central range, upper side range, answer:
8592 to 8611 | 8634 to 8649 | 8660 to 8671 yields -1.75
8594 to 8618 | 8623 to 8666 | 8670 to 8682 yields 1.35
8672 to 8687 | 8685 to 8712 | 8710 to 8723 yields 0.17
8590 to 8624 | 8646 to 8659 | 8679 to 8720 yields 0.41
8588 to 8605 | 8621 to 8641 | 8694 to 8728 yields -0.28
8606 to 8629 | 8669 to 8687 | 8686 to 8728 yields 0.04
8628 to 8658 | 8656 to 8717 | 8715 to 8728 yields 2.60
